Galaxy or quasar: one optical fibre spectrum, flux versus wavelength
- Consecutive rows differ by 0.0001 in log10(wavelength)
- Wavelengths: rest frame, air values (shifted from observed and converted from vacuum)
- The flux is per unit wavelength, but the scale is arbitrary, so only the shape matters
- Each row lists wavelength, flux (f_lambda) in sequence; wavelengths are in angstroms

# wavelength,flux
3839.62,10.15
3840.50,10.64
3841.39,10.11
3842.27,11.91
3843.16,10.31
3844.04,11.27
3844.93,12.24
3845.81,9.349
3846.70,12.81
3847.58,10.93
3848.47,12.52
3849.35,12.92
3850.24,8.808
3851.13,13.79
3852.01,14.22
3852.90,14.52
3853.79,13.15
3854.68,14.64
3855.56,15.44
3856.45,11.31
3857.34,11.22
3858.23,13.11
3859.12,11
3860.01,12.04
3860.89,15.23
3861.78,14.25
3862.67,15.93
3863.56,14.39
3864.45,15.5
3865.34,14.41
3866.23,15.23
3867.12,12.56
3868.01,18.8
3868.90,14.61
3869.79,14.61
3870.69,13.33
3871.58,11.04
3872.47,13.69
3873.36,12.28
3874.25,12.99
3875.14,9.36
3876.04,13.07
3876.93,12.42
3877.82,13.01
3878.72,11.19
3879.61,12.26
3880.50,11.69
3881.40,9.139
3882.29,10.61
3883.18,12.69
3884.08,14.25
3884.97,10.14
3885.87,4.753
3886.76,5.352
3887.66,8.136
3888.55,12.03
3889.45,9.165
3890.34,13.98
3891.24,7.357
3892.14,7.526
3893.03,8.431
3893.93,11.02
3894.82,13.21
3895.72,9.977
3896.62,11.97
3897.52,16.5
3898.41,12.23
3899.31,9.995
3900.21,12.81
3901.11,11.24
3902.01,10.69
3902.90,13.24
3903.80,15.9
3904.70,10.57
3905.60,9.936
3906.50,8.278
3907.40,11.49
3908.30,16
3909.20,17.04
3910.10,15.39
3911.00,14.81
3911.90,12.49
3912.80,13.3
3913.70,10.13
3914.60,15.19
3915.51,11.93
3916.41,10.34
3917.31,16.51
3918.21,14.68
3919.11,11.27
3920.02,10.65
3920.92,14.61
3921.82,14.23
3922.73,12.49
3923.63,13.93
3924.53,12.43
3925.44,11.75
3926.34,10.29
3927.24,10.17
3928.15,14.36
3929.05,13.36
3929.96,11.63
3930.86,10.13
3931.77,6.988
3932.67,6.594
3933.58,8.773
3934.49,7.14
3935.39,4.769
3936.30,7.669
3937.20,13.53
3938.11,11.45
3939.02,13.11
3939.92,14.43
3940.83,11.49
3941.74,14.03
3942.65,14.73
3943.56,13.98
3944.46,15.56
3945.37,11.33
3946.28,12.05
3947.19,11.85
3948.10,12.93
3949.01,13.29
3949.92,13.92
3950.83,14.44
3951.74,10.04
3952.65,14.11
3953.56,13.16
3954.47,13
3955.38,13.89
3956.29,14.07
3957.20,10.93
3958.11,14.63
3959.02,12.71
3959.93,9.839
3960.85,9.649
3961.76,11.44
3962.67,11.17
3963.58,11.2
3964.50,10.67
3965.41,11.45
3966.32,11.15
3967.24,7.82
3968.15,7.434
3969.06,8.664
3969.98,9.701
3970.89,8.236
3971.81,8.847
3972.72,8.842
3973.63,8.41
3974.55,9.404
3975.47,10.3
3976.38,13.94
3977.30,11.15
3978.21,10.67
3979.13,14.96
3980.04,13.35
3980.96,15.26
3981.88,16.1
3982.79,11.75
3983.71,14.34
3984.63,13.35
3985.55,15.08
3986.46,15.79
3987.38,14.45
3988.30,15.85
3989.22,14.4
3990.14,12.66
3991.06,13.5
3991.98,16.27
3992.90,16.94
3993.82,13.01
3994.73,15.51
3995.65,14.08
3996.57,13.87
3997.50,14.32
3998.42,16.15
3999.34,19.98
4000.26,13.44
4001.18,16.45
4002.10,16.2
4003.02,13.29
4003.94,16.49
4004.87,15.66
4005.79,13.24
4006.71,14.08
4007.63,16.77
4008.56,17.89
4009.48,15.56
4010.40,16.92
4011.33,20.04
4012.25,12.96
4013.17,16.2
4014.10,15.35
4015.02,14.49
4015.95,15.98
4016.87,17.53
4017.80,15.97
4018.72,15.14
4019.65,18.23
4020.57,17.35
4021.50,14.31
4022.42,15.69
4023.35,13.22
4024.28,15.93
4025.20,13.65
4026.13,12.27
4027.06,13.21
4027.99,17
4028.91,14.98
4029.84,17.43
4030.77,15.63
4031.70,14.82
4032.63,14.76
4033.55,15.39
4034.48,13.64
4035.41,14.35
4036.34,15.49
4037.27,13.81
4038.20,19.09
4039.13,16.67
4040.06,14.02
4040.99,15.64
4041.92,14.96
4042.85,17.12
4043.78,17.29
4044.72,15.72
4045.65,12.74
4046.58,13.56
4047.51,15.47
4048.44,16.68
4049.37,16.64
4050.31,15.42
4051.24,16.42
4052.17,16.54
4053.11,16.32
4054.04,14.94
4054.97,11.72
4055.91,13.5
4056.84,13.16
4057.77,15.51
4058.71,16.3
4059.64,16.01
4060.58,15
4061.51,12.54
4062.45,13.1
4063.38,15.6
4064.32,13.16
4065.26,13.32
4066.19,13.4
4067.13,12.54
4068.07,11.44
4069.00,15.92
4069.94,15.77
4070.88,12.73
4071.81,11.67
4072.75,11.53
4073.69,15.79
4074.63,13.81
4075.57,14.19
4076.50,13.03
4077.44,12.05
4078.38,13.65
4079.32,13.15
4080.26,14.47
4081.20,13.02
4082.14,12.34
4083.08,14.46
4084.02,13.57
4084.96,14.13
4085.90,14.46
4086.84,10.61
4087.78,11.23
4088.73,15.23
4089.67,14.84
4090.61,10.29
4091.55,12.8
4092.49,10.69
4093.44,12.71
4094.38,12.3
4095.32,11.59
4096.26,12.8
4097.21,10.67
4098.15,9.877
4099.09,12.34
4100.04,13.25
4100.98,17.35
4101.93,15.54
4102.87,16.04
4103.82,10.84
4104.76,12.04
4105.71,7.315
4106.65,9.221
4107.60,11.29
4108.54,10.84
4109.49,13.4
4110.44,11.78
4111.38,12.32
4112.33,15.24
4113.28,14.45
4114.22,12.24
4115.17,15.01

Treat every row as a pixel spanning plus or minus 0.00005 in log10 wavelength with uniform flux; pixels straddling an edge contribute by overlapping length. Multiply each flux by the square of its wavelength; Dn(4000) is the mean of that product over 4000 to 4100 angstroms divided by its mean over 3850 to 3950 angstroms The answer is 1.28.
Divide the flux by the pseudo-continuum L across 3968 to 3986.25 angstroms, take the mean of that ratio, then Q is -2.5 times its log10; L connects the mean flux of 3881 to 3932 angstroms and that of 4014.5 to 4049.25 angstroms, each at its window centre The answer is 0.19 mag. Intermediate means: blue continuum 11.8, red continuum 15.4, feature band 11.6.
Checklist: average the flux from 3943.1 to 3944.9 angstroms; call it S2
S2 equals 14.8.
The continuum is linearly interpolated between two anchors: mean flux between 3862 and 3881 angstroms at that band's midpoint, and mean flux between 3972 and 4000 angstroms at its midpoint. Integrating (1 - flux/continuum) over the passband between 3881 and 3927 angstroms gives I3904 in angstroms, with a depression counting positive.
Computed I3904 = 5.9 angstroms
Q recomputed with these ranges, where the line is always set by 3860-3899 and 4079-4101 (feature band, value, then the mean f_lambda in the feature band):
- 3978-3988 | -0.15 mag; 14.2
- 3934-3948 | 0.04 mag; 11.8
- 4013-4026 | -0.23 mag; 15.5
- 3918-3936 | 0.12 mag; 10.9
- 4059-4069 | -0.09 mag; 13.8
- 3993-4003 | -0.22 mag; 15.3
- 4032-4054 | -0.23 mag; 15.5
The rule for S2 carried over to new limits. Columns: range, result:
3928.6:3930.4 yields 12.5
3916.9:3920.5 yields 13.3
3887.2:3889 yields 10.1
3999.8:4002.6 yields 15.4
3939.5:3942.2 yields 13.3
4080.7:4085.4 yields 13.5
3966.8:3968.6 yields 7.64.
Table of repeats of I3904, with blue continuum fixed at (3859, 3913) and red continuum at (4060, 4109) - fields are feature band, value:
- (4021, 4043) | -4.1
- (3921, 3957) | 1.2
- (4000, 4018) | -4.4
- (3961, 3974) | 3.0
